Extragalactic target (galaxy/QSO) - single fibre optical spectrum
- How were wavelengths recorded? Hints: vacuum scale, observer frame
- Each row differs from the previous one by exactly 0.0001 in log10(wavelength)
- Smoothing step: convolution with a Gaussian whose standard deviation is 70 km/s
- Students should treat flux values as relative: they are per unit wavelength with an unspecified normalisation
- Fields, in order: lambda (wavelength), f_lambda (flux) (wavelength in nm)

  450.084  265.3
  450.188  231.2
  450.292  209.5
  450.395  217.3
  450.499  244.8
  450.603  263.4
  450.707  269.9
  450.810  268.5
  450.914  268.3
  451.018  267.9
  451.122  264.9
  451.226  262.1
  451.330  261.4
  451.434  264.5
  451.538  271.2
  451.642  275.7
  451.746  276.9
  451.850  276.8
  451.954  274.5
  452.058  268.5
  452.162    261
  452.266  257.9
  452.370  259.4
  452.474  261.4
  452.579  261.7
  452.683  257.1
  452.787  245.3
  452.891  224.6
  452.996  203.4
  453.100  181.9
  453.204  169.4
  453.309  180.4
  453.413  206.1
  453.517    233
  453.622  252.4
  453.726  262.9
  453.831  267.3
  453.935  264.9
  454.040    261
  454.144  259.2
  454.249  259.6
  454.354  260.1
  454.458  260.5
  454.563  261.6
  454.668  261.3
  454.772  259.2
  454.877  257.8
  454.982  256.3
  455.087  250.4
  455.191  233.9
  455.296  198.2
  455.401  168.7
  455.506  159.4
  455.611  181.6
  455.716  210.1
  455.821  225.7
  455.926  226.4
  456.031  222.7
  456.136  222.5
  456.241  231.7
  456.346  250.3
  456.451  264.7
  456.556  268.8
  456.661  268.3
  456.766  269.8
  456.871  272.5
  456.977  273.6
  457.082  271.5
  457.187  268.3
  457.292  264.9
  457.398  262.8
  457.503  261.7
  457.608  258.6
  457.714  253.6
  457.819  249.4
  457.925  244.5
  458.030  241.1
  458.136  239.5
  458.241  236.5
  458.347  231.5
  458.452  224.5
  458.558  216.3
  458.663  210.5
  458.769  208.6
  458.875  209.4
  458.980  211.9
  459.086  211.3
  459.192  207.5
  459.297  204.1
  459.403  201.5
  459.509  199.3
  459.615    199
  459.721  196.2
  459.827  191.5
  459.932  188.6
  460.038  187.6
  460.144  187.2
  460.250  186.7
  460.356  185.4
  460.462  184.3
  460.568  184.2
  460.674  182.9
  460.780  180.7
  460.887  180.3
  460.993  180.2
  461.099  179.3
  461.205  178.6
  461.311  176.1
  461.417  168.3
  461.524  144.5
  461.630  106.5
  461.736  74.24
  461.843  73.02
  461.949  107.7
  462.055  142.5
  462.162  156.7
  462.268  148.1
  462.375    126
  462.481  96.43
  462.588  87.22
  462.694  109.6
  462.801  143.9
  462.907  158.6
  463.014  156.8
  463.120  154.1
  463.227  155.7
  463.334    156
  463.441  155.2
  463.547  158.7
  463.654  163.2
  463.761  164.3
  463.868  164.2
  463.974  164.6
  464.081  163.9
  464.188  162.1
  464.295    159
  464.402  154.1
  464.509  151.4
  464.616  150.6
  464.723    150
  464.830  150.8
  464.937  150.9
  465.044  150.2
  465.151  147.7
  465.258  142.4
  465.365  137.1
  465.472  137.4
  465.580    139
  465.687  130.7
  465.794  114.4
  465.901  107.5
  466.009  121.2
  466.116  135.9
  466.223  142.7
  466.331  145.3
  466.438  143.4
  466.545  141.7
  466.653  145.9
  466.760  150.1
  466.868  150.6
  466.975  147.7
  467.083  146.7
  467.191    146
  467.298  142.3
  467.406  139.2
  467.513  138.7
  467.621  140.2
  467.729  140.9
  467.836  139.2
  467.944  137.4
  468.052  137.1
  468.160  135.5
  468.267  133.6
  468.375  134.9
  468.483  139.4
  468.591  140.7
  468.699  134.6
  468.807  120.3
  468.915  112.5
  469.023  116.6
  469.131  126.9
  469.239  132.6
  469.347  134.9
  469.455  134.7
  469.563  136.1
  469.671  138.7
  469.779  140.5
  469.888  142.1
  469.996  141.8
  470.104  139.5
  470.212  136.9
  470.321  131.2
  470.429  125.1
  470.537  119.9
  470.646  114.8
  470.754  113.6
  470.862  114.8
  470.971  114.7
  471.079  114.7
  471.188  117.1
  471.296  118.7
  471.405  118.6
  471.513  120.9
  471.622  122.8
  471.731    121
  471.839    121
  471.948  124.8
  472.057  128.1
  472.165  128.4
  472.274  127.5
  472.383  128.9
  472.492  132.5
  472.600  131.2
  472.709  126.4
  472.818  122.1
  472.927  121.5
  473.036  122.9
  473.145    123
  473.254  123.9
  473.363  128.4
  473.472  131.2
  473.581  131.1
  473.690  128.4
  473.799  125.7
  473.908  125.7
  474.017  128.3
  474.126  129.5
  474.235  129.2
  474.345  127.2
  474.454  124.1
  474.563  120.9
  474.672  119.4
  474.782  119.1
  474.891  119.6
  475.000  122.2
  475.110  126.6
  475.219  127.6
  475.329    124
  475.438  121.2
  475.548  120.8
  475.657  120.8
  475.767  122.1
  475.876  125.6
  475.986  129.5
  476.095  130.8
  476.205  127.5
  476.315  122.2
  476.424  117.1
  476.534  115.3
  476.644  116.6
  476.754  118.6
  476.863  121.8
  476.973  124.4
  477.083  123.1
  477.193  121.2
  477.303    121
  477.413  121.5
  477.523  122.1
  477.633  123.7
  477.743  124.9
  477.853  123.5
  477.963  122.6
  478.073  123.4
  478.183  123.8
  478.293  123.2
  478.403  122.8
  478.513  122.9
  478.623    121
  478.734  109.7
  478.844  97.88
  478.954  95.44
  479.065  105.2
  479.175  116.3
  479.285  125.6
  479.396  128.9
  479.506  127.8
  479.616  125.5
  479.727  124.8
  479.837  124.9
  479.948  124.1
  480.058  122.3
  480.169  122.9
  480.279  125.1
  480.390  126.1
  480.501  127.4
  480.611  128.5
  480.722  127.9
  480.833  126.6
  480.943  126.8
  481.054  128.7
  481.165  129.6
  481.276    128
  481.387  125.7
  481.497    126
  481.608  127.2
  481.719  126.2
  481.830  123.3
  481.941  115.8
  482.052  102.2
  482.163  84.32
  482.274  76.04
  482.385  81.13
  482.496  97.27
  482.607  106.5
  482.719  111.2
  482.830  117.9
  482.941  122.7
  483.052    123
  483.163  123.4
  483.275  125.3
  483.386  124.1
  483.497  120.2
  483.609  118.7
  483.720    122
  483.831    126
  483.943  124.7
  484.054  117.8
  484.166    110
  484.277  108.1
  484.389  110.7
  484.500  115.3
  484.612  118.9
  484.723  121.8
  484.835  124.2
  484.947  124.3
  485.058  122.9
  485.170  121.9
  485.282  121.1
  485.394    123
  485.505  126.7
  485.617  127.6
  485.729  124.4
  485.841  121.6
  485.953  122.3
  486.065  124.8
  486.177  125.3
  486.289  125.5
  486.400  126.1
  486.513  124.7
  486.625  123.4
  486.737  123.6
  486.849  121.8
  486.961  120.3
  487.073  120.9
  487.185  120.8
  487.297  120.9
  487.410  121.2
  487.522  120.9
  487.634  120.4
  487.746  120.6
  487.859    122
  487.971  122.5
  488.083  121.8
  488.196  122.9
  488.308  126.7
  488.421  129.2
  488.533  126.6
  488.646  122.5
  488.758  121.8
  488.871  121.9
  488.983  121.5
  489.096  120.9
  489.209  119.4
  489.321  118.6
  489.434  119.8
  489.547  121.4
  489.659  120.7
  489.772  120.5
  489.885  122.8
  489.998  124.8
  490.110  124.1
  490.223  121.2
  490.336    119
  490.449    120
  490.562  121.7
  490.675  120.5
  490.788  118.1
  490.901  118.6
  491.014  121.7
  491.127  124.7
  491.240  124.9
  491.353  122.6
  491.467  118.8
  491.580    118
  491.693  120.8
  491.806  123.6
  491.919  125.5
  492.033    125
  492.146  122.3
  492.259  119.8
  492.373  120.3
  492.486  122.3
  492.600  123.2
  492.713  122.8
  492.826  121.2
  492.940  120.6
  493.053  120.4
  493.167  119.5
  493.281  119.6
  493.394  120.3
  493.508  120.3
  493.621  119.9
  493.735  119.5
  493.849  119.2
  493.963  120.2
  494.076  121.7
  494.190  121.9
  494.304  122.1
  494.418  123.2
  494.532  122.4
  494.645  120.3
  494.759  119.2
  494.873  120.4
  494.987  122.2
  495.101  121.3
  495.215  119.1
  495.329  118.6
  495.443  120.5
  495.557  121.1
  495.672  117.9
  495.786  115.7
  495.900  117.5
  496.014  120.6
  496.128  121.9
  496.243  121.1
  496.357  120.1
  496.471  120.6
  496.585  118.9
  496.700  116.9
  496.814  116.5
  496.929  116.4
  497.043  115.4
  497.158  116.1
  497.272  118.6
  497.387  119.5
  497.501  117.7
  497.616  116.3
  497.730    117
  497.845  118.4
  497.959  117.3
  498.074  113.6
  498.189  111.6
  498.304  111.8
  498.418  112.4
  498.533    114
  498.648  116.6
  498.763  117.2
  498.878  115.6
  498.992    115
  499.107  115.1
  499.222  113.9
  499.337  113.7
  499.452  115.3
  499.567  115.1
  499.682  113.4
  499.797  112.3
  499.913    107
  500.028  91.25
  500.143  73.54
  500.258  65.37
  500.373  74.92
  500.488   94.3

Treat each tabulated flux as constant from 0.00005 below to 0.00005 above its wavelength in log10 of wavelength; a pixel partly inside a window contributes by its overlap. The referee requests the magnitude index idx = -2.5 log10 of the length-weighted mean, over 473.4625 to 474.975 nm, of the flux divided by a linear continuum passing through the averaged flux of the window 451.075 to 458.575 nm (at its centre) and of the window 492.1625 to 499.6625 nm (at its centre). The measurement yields 0.42 mag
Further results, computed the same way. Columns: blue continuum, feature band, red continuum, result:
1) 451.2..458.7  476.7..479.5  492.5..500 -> 0.41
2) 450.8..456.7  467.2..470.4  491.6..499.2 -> 0.42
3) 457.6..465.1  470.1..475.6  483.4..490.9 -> 0.21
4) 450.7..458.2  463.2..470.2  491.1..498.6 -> 0.42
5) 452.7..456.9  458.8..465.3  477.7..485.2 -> 0.25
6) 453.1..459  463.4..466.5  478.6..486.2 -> 0.33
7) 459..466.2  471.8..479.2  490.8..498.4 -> 0.15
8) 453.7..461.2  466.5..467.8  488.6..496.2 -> 0.34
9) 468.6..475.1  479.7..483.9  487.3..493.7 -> 0.04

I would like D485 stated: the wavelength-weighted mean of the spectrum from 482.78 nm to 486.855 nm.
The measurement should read 122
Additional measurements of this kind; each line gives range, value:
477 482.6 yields 119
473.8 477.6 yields 123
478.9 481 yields 123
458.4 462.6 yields 173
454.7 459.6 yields 234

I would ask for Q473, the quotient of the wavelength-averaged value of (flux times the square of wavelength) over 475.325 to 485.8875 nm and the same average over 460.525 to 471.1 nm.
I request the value 0.9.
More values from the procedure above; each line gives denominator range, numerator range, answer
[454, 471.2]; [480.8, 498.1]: 0.77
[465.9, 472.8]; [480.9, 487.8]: 0.96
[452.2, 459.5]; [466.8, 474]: 0.58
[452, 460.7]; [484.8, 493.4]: 0.61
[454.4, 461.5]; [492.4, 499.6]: 0.63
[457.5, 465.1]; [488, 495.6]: 0.79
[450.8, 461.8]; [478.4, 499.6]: 0.60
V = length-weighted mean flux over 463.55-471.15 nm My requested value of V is 139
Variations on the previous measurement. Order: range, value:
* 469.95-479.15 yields 123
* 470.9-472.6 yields 123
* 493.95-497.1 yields 120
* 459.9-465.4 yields 153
